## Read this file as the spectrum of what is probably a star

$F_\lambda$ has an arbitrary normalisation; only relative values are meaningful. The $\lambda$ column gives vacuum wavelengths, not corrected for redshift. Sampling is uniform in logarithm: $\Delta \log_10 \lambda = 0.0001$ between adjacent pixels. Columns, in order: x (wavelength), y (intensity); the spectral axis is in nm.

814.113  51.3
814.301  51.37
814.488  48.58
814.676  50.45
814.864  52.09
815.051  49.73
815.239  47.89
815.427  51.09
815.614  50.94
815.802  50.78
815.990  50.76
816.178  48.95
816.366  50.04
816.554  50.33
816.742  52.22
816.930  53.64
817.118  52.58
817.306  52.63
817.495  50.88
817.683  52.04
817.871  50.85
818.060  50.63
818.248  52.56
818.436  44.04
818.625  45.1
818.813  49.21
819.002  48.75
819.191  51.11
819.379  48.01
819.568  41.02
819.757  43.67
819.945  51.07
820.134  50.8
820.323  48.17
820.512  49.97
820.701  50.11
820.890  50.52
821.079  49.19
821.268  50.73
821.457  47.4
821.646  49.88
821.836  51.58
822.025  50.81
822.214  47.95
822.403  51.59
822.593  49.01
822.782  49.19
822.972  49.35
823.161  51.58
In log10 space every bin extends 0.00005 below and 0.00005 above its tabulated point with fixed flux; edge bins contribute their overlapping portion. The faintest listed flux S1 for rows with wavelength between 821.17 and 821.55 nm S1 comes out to 47.4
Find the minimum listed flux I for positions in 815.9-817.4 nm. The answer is 48.95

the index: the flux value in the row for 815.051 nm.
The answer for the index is 49.73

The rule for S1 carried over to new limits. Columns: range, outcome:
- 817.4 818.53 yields 44.04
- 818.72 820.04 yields 41.02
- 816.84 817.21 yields 52.58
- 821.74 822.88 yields 47.95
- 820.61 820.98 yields 50.11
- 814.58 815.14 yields 49.73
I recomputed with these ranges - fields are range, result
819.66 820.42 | 43.67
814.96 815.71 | 47.89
